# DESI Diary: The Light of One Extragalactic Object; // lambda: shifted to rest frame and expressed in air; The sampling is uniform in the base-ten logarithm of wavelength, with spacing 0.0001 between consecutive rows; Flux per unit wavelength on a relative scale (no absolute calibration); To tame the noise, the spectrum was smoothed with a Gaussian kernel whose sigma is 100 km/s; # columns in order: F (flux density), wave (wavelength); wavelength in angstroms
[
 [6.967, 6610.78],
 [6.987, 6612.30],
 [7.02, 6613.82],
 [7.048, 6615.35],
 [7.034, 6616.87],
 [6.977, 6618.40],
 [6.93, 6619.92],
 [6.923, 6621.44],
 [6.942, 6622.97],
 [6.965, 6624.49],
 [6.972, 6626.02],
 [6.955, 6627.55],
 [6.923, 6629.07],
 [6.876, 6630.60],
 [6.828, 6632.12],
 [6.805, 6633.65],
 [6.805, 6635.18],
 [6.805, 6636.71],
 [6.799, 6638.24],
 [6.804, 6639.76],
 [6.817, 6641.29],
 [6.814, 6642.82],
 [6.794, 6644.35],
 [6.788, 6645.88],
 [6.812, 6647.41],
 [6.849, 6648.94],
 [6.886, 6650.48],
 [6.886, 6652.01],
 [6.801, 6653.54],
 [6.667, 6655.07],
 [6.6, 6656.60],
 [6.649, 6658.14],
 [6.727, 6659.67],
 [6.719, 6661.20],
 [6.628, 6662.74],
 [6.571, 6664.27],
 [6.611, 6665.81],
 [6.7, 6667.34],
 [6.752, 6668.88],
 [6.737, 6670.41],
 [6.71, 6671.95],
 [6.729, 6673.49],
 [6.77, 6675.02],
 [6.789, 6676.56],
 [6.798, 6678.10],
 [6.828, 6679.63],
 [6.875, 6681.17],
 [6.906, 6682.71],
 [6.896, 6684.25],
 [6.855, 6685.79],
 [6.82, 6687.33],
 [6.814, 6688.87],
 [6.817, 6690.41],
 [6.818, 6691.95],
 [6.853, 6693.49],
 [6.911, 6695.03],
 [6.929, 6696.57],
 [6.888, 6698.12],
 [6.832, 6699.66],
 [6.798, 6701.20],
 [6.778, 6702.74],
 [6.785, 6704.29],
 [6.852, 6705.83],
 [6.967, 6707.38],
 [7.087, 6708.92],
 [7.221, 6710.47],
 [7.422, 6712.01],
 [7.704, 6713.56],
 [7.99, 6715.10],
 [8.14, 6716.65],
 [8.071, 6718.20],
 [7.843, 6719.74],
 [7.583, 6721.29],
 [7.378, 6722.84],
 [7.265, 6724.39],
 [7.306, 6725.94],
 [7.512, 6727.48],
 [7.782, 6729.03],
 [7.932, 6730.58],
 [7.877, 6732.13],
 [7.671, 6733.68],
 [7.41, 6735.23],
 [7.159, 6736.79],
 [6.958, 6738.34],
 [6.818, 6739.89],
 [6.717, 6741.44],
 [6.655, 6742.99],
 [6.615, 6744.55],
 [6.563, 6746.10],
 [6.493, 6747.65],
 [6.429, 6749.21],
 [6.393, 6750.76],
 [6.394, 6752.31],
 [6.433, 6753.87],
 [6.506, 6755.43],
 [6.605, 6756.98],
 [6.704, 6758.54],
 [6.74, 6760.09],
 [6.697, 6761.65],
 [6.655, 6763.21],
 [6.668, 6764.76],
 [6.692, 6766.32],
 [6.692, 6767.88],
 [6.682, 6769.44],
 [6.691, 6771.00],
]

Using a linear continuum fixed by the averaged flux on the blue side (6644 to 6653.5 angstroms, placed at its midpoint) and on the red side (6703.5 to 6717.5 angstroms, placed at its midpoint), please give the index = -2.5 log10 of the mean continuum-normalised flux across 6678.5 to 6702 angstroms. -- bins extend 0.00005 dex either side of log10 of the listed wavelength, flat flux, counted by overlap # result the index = 0.05 mag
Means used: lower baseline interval 6.83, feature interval 6.86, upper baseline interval 7.35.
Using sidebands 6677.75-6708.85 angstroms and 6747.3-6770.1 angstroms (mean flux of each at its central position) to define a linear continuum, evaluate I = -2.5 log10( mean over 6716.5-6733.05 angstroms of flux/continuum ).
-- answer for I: -0.14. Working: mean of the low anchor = 6.86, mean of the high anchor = 6.59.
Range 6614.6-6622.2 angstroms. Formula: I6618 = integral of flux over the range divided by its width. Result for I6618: 6.99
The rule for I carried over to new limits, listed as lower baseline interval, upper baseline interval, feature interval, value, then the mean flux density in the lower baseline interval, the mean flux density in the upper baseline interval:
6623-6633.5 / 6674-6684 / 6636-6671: 0.02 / 6.92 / 6.83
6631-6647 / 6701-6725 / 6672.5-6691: 0.05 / 6.81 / 7.38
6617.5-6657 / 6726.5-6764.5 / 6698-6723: -0.07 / 6.85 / 6.91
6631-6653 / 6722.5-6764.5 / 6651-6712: 0.01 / 6.82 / 6.94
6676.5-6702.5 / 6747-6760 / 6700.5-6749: -0.09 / 6.85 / 6.51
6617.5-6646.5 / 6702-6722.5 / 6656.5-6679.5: 0.06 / 6.87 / 7.42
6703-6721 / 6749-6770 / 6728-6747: -0.03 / 7.44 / 6.6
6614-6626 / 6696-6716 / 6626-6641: 0.02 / 6.97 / 7.1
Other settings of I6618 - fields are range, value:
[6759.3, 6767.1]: 6.69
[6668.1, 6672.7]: 6.73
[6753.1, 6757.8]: 6.51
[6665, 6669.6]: 6.68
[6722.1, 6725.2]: 7.31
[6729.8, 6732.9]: 7.9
